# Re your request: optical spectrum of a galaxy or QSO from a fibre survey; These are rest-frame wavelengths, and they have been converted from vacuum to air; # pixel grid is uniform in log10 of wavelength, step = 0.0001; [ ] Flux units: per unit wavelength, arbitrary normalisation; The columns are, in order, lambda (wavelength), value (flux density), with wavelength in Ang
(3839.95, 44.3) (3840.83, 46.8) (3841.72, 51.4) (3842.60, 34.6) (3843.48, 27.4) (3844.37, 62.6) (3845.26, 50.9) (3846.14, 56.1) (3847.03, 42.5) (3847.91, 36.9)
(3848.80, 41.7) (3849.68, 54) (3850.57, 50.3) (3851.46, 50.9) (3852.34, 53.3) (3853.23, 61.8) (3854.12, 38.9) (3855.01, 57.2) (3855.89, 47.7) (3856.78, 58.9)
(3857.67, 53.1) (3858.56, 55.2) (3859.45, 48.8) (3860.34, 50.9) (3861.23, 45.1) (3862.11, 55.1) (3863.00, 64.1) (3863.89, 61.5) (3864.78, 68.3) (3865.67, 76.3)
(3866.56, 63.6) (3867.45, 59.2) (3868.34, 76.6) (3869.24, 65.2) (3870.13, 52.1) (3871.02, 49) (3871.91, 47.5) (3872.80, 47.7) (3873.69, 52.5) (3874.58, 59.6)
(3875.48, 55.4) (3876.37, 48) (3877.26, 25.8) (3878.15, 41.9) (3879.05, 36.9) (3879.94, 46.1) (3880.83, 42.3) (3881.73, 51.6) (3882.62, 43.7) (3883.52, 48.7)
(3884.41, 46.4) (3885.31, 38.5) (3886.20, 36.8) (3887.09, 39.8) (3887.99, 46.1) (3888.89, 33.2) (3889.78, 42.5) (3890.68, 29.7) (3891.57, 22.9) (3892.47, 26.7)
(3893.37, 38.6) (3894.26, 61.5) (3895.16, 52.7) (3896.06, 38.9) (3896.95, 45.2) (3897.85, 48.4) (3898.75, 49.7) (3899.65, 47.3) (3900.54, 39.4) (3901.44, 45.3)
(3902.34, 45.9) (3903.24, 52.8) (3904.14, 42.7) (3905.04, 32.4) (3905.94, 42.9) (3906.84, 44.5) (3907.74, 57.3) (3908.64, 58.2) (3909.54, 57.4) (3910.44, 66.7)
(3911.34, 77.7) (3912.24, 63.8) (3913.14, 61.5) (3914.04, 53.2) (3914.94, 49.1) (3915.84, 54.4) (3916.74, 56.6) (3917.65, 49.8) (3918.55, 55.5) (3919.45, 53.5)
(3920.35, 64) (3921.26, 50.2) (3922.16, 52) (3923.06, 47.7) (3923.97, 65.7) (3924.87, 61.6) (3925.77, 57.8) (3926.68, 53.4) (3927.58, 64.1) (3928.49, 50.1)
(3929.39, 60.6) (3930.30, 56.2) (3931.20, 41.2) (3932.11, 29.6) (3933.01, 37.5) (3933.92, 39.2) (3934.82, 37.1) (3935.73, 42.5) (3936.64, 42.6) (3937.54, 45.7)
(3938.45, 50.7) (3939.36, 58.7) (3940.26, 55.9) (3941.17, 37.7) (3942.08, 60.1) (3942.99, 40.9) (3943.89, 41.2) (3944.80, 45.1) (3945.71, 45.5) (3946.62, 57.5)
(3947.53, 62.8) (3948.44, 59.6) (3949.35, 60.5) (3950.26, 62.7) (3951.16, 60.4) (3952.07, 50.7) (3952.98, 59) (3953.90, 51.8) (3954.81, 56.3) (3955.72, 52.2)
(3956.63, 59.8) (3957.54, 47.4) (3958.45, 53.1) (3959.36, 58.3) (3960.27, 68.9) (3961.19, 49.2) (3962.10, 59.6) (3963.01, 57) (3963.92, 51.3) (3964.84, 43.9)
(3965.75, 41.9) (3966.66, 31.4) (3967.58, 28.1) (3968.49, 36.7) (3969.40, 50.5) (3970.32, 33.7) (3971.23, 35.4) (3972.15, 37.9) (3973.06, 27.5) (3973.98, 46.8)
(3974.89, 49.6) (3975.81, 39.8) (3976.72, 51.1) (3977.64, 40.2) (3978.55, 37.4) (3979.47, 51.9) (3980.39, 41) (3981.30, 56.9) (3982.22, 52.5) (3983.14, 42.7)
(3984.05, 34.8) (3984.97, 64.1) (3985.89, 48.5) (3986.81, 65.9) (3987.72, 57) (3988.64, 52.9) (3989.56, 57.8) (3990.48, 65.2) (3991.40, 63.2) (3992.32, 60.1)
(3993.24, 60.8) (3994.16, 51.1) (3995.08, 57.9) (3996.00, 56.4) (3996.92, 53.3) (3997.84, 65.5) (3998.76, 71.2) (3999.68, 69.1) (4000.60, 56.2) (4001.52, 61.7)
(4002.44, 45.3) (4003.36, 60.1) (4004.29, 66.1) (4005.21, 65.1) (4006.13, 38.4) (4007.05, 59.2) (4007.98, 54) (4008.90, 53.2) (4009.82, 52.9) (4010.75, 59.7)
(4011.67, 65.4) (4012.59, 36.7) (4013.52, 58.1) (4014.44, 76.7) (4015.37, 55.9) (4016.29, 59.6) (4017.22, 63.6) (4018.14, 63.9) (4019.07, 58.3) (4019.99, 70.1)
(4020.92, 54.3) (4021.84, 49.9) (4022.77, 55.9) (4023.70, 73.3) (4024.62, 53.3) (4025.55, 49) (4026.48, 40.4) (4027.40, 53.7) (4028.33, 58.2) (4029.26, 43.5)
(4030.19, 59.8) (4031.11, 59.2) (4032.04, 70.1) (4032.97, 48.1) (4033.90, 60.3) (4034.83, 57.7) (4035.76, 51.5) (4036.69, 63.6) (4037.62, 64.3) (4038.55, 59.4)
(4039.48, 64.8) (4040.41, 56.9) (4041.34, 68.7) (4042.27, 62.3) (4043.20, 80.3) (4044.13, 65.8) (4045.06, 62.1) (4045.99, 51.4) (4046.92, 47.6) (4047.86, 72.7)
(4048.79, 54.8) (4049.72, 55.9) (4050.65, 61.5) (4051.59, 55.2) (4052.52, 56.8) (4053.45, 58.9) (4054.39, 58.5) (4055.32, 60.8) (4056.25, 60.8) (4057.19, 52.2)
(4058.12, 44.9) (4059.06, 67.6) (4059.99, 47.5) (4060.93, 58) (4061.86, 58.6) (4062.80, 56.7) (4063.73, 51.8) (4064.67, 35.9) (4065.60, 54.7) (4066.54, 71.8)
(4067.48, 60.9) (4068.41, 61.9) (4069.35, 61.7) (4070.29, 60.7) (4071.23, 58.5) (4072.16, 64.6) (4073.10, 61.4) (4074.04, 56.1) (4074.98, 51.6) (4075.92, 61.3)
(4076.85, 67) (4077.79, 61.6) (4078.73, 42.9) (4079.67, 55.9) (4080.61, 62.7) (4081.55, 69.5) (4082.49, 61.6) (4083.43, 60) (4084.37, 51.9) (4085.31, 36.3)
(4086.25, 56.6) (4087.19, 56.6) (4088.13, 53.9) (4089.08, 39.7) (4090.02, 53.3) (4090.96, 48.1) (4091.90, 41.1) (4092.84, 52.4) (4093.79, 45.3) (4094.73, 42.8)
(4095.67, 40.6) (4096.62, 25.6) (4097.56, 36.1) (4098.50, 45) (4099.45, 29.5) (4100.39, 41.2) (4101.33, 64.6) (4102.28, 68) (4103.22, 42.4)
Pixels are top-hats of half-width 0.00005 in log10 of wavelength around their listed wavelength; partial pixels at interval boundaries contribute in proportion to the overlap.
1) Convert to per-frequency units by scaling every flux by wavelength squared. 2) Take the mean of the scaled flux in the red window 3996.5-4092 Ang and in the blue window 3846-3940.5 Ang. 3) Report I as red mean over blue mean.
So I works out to 1.2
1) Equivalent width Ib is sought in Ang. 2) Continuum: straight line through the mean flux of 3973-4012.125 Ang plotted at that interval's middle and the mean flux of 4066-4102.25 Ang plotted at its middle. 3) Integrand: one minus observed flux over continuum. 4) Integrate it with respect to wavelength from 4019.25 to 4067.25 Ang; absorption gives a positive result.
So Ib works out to -3.7 Ang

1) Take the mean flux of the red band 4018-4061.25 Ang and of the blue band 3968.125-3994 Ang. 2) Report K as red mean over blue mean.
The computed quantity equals 1.20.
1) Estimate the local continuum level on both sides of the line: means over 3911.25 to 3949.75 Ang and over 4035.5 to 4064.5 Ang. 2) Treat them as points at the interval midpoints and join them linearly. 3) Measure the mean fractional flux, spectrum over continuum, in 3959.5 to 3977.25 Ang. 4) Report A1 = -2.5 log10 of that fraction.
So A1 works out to 0.22 mag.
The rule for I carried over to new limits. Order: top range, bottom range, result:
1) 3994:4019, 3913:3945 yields 1.20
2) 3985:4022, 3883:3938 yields 1.27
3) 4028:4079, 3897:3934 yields 1.20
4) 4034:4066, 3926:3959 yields 1.21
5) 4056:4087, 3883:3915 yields 1.33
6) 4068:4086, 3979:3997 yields 1.11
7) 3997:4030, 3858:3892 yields 1.25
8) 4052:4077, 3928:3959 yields 1.22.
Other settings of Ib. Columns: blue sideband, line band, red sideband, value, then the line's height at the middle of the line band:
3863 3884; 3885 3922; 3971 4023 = 3.7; 53.6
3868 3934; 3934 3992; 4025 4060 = 3.7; 53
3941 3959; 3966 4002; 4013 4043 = 3.7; 55.9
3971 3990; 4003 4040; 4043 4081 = -3.4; 52.8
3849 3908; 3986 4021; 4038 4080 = -2.1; 55.6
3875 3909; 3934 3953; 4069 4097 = -2.0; 46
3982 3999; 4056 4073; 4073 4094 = -0.8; 54.7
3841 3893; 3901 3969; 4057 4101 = -2.2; 50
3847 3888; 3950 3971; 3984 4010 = 2.1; 56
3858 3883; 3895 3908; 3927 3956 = 1.7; 52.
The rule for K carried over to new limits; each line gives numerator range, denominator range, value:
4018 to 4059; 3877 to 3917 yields 1.26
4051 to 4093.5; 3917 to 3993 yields 1.11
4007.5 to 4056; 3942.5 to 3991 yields 1.18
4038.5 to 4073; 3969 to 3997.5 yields 1.18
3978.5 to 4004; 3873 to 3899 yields 1.30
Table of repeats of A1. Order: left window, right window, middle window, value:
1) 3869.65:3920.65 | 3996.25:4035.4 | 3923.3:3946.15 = 0.05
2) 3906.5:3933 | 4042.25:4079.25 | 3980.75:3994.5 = 0.03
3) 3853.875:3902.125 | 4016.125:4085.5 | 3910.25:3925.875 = -0.14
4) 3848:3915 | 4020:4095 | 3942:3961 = -0.04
